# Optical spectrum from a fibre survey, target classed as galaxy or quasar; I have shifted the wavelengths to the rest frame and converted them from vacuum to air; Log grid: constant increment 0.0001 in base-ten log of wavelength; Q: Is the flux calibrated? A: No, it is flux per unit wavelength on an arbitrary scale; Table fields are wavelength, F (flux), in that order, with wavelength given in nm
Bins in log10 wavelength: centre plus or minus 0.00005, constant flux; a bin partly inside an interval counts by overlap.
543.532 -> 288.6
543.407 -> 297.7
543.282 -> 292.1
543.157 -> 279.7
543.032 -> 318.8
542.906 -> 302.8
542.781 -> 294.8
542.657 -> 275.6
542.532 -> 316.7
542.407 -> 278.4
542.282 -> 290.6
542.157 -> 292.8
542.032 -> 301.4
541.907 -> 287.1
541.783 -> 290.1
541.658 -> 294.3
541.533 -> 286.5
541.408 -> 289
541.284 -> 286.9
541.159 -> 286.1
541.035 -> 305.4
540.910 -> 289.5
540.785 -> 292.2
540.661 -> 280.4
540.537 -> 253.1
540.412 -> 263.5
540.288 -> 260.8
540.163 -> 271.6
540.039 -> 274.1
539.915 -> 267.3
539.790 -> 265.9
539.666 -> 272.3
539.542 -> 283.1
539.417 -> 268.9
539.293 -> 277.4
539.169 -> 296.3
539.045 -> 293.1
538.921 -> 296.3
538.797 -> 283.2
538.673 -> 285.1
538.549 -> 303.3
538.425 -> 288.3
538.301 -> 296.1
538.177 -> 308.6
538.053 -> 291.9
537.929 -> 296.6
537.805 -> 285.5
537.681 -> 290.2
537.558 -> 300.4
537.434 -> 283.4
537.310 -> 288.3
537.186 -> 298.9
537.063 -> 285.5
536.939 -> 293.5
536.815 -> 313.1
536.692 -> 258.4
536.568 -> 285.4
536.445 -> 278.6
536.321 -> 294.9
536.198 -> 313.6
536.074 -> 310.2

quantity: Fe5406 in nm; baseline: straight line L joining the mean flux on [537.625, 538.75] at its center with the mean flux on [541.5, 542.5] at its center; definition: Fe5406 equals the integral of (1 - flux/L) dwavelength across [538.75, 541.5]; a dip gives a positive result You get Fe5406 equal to 0.12 nm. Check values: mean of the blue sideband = 294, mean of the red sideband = 291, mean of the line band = 280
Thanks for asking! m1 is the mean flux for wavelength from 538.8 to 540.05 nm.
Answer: 280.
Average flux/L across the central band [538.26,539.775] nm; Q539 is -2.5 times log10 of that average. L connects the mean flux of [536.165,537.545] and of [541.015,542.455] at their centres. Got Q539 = 0.02 mag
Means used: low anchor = 290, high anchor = 290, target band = 286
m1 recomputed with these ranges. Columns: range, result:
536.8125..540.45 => 286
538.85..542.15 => 282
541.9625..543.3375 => 295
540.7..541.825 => 291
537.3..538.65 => 294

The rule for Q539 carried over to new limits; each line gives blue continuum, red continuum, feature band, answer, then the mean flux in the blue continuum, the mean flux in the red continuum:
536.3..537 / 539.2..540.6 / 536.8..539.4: -0.05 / 287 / 269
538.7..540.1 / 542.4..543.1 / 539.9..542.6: 0.02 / 280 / 299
